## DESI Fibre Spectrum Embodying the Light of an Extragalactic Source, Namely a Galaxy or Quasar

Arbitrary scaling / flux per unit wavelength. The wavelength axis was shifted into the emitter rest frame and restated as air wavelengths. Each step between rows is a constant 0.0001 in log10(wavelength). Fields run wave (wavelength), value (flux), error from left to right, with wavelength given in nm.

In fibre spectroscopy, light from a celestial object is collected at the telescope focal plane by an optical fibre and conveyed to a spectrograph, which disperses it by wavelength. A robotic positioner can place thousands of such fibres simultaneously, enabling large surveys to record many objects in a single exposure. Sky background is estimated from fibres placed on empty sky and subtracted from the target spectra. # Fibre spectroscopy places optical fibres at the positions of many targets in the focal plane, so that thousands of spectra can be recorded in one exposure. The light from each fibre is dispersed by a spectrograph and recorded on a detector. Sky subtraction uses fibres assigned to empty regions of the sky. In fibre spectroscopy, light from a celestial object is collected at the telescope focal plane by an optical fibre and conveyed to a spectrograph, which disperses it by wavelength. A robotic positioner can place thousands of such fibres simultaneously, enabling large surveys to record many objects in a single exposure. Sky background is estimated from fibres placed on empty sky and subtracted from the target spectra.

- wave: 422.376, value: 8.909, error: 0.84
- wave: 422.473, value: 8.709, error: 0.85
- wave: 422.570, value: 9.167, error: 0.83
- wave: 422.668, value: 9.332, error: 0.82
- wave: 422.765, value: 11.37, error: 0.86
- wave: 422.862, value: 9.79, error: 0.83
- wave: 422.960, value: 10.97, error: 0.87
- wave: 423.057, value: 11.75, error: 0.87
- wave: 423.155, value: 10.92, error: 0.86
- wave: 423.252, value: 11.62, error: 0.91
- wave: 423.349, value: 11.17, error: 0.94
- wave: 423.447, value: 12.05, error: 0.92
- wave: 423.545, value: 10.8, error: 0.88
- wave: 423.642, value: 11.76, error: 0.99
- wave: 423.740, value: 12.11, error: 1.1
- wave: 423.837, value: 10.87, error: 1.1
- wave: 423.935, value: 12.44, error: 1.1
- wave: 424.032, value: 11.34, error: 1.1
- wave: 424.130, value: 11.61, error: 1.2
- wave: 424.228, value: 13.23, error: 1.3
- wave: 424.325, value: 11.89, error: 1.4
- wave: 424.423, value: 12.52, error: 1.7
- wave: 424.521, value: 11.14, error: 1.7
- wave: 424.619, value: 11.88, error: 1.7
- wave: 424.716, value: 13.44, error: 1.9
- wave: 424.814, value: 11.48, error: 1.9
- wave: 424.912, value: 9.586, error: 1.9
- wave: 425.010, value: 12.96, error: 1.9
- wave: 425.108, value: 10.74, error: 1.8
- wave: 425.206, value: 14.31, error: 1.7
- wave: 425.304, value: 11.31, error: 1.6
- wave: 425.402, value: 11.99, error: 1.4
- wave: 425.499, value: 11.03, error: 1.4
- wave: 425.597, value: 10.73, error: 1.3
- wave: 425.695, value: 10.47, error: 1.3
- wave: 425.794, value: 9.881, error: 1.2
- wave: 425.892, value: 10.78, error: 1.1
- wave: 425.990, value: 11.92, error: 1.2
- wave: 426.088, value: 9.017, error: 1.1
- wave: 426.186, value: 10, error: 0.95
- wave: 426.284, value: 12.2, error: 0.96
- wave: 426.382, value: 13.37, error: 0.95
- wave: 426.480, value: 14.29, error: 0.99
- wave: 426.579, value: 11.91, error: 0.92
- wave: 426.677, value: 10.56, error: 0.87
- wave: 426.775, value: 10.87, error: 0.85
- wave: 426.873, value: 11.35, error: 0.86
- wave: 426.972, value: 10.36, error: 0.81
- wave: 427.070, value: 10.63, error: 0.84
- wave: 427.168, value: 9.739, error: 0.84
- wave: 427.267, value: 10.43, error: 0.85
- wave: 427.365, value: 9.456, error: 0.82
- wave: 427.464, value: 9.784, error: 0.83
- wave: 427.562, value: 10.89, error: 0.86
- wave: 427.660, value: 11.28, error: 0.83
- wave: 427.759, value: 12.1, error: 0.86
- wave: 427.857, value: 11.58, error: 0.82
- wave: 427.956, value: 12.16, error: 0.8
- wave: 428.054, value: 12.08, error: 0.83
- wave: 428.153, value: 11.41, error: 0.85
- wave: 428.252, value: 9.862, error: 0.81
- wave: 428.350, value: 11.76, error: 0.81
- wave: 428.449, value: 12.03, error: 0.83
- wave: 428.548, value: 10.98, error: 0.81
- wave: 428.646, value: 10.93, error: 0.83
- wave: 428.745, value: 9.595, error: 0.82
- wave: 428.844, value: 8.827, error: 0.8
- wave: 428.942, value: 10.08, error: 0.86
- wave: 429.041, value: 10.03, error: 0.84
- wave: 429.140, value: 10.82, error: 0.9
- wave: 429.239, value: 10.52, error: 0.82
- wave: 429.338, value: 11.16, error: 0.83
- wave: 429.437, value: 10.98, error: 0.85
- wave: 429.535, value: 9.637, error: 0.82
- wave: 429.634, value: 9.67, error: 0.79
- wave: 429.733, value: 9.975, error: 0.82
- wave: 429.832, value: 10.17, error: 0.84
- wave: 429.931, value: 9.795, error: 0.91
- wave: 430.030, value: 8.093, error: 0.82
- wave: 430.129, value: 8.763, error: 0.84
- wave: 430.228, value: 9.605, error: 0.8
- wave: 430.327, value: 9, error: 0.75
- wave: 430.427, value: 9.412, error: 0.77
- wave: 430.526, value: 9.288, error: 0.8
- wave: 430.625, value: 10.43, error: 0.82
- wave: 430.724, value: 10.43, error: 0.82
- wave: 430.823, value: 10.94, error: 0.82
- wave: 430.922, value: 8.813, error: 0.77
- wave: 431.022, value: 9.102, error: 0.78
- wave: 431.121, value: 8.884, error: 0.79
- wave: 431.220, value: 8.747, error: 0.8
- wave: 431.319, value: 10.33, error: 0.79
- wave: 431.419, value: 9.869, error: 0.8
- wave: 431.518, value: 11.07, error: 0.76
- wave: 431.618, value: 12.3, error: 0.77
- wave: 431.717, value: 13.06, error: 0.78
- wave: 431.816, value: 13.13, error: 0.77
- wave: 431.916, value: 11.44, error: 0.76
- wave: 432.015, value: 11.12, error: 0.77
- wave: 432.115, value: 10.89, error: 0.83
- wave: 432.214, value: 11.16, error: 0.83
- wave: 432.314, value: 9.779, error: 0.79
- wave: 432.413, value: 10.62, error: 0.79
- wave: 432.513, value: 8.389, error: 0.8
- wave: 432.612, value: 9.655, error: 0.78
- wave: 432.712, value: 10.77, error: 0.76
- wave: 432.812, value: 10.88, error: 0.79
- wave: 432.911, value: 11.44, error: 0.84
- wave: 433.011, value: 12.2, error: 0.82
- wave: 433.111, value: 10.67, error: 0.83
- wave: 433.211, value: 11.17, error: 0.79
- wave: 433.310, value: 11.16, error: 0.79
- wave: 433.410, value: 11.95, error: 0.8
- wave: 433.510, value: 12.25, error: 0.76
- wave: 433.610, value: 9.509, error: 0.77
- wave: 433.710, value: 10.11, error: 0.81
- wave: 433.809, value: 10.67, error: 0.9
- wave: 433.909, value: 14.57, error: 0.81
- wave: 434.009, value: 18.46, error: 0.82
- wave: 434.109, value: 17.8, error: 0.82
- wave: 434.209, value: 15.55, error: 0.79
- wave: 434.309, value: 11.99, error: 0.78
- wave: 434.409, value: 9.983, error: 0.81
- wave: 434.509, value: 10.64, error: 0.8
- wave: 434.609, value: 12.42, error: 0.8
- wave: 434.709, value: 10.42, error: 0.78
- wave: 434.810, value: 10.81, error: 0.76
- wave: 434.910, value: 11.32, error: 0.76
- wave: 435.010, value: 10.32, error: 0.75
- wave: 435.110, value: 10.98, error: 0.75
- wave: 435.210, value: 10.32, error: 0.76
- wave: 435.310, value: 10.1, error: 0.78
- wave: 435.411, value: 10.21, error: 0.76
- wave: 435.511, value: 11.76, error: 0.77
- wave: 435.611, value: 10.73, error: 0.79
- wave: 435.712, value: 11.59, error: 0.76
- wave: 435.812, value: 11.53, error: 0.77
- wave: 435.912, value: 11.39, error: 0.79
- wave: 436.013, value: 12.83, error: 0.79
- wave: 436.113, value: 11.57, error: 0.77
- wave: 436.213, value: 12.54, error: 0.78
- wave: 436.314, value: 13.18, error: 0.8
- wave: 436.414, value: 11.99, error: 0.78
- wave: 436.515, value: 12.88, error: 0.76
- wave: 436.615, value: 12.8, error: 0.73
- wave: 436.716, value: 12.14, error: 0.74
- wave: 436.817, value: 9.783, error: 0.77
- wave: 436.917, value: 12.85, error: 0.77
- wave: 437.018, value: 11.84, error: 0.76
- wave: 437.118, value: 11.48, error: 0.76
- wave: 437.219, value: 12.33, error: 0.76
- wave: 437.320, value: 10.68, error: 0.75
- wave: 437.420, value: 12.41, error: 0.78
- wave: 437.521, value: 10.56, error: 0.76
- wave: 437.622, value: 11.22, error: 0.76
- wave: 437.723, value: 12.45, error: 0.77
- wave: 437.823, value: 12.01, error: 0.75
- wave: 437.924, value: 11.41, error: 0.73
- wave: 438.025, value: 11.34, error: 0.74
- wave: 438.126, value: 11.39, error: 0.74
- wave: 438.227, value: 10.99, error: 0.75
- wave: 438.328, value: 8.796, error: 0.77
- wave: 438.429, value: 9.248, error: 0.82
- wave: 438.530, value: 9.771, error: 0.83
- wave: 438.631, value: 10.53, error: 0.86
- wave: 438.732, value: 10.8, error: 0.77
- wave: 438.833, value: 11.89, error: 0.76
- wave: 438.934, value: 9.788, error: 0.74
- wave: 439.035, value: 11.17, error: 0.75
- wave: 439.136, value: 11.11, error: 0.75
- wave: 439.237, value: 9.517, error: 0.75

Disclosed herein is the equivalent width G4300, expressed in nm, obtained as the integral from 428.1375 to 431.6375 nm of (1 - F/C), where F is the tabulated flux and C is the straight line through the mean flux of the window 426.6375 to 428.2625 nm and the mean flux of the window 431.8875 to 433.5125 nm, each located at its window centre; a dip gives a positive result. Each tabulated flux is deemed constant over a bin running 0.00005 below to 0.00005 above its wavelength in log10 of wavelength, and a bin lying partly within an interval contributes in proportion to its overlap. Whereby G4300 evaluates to 0.263 nm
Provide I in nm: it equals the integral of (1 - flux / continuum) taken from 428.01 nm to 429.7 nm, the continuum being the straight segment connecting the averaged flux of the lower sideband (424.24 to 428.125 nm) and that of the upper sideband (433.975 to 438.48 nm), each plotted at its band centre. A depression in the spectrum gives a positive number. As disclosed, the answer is 0.13 nm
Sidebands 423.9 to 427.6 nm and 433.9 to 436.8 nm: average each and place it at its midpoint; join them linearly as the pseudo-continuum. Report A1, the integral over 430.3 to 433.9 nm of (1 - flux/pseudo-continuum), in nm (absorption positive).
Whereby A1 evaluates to 0.37 nm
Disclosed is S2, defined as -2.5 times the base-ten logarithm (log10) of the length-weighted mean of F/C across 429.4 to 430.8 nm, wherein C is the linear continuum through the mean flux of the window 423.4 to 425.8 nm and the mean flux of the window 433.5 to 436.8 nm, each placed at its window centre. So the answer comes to 0.22 mag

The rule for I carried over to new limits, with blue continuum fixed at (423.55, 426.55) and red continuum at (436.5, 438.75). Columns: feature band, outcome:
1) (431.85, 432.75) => 0.08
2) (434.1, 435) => -0.05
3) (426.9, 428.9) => 0.13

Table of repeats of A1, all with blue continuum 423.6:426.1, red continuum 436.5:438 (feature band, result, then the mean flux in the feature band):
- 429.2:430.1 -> 0.13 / 9.97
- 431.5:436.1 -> 0.06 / 11.5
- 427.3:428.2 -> 0.03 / 11.2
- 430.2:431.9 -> 0.20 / 10.3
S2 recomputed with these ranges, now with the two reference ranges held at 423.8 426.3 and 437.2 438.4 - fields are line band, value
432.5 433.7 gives 0.04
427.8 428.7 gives 0.00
